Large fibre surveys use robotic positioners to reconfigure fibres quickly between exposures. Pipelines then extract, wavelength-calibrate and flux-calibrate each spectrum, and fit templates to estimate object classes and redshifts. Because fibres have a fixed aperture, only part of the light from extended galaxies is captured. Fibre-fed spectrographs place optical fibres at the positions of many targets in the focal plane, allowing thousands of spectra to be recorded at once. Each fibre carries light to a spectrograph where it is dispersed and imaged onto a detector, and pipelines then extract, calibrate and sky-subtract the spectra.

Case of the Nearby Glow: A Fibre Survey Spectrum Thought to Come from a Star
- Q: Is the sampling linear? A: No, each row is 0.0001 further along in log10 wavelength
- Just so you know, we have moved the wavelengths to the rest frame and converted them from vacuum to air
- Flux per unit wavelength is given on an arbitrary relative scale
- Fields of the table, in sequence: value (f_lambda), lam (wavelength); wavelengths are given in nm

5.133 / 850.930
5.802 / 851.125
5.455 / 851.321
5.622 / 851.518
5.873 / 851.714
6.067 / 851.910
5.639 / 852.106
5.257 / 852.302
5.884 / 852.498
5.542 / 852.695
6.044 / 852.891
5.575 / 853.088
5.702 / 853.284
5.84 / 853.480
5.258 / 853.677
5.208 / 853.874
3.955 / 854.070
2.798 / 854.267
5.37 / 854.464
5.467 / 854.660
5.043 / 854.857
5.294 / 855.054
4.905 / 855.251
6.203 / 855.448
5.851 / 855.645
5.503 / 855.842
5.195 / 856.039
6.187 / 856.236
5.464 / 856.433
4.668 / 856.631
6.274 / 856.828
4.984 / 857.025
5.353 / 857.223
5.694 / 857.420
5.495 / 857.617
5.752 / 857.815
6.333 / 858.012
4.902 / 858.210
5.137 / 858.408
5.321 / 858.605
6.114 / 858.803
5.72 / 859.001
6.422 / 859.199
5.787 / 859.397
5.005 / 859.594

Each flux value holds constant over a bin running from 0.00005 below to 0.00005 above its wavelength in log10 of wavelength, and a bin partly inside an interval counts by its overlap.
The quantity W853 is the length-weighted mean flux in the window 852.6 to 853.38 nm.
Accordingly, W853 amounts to 5.72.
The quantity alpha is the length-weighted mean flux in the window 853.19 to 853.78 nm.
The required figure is 5.59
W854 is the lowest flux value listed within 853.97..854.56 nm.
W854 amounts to 2.798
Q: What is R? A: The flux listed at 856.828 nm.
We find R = 6.274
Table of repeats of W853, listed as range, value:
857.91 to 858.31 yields 5.61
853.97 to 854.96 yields 4.53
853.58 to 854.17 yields 4.8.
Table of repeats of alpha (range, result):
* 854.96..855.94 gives 5.55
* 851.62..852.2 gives 5.86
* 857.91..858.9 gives 5.56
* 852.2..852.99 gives 5.68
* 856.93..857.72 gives 5.38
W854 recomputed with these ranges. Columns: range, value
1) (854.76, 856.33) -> 4.905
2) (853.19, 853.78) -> 5.258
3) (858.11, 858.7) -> 4.902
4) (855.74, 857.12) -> 4.668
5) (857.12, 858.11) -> 5.353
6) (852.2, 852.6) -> 5.257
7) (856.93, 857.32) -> 4.984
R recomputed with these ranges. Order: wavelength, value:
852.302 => 5.257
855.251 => 4.905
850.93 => 5.133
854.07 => 3.955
